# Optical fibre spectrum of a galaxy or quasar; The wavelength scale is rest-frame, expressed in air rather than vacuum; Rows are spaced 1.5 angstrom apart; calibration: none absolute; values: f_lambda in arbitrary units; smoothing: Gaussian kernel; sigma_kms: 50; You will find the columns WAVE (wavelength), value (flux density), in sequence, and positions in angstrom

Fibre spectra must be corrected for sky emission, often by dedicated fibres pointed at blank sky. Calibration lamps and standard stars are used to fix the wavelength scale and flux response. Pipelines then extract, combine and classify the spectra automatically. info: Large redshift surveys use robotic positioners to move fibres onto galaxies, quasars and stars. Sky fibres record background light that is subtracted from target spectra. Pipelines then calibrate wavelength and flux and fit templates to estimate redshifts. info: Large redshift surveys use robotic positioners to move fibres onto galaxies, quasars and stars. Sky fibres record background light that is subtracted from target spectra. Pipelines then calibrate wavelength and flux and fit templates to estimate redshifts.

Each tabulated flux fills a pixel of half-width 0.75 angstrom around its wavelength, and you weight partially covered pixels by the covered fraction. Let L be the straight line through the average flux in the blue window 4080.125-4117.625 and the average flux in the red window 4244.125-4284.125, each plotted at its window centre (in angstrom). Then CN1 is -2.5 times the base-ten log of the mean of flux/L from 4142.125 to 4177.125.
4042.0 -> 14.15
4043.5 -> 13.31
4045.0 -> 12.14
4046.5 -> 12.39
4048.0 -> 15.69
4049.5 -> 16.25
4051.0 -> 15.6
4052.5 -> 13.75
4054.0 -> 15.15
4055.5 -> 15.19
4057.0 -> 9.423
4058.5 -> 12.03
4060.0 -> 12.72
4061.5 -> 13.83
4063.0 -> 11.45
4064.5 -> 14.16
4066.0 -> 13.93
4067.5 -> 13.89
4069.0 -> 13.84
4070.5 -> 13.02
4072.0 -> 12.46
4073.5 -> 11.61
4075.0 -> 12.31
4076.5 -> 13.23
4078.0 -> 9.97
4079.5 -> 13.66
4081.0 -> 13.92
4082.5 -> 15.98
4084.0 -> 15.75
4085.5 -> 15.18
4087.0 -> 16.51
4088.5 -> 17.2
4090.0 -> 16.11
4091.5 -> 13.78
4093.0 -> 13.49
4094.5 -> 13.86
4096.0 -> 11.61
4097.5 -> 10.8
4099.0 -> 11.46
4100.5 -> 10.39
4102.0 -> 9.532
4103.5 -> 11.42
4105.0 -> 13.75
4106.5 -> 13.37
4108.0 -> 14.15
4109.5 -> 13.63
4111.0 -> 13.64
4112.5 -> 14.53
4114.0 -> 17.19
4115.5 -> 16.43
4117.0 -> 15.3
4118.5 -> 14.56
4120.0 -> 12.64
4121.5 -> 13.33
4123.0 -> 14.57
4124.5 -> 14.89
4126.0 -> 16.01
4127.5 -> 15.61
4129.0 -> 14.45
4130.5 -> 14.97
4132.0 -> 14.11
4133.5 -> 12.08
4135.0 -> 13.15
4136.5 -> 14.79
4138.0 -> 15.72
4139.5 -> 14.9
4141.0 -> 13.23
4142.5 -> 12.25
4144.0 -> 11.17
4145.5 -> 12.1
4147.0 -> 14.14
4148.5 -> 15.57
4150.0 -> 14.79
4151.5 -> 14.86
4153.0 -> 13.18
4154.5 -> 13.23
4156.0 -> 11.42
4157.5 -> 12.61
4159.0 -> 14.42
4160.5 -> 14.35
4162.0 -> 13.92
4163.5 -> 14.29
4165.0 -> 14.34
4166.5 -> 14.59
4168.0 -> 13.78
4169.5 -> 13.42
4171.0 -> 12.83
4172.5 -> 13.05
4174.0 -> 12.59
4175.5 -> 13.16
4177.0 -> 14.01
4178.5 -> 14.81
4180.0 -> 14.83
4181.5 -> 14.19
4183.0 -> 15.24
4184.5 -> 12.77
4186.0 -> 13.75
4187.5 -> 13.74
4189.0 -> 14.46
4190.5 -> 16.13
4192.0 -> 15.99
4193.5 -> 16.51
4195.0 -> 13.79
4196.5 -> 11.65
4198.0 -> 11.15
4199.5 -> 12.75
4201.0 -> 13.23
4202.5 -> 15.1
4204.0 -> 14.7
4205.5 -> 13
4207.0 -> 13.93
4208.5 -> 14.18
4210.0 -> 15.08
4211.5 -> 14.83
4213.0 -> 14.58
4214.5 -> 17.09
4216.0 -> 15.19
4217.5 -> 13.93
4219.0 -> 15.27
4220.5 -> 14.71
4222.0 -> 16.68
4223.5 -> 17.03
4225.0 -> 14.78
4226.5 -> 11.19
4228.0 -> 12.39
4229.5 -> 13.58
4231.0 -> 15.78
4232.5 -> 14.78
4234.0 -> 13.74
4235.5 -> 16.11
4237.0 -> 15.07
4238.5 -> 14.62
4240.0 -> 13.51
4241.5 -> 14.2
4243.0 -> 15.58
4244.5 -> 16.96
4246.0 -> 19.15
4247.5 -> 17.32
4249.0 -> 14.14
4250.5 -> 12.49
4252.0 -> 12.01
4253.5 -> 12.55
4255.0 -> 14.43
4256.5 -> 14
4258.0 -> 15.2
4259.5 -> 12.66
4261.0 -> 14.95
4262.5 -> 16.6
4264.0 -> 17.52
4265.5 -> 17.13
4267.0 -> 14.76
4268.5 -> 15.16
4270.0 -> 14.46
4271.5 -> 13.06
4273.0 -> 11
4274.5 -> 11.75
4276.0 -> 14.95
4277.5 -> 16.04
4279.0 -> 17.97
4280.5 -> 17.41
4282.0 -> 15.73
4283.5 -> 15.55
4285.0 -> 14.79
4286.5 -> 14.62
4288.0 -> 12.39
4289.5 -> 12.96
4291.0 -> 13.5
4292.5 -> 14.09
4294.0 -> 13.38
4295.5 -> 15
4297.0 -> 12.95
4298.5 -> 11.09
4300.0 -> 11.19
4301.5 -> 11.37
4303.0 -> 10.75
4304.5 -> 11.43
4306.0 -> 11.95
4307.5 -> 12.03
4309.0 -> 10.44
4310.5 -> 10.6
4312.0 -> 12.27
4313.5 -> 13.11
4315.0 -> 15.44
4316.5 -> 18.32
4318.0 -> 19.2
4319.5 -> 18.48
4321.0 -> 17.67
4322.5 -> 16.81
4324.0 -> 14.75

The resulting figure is 0.06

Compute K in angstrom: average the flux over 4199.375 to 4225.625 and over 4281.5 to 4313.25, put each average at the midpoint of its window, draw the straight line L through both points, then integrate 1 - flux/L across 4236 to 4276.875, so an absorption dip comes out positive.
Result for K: -2.7 angstrom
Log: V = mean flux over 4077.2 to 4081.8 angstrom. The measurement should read 12.6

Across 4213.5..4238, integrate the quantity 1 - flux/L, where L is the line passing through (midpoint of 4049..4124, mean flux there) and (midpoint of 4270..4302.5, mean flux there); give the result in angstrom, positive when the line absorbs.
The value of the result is -1.88 angstrom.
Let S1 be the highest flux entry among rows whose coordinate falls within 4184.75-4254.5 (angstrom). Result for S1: 19.15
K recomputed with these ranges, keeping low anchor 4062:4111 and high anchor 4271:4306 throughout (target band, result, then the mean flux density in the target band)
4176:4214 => -2.1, 14.2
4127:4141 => -1.0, 14.3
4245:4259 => -1.1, 14.6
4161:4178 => -0.3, 13.7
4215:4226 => -1.5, 15.3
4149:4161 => -0.2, 13.6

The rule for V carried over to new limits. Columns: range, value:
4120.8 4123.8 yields 14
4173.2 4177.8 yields 13.3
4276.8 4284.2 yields 16.6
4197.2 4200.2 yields 11.9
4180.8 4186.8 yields 14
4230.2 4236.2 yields 15.1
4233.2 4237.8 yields 15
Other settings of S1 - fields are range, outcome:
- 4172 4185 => 15.24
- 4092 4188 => 17.19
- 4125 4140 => 16.01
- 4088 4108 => 17.2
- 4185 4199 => 16.51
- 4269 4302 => 17.97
